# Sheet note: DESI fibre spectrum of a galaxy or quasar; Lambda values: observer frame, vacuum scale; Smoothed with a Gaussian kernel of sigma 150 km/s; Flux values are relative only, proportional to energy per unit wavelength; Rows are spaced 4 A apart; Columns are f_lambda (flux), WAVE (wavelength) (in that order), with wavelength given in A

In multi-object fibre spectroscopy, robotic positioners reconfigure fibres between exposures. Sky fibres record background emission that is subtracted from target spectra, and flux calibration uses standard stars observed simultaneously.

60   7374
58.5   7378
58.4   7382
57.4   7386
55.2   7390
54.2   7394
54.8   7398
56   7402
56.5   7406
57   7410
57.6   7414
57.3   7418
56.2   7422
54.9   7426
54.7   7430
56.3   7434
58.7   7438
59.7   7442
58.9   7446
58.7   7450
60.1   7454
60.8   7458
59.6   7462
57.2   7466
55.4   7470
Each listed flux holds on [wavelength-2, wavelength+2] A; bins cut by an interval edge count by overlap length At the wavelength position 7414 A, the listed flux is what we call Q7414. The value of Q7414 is 57.6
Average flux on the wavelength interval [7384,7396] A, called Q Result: 55.6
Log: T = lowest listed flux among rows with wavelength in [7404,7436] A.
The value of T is 54.7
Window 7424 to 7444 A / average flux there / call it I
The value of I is 56.9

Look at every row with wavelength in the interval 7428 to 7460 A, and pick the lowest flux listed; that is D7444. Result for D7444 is 54.7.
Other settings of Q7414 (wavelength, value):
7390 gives 55.2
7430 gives 54.7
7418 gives 57.3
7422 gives 56.2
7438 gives 58.7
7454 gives 60.1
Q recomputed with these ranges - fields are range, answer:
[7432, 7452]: 58.5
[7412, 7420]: 57.5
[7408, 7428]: 56.6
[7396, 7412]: 56.1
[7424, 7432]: 54.8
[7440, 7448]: 59.3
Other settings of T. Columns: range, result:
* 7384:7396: 54.2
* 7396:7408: 54.8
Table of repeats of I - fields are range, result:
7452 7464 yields 60.2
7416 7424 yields 56.8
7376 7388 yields 58.1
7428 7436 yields 55.5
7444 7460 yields 59.6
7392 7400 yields 54.5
